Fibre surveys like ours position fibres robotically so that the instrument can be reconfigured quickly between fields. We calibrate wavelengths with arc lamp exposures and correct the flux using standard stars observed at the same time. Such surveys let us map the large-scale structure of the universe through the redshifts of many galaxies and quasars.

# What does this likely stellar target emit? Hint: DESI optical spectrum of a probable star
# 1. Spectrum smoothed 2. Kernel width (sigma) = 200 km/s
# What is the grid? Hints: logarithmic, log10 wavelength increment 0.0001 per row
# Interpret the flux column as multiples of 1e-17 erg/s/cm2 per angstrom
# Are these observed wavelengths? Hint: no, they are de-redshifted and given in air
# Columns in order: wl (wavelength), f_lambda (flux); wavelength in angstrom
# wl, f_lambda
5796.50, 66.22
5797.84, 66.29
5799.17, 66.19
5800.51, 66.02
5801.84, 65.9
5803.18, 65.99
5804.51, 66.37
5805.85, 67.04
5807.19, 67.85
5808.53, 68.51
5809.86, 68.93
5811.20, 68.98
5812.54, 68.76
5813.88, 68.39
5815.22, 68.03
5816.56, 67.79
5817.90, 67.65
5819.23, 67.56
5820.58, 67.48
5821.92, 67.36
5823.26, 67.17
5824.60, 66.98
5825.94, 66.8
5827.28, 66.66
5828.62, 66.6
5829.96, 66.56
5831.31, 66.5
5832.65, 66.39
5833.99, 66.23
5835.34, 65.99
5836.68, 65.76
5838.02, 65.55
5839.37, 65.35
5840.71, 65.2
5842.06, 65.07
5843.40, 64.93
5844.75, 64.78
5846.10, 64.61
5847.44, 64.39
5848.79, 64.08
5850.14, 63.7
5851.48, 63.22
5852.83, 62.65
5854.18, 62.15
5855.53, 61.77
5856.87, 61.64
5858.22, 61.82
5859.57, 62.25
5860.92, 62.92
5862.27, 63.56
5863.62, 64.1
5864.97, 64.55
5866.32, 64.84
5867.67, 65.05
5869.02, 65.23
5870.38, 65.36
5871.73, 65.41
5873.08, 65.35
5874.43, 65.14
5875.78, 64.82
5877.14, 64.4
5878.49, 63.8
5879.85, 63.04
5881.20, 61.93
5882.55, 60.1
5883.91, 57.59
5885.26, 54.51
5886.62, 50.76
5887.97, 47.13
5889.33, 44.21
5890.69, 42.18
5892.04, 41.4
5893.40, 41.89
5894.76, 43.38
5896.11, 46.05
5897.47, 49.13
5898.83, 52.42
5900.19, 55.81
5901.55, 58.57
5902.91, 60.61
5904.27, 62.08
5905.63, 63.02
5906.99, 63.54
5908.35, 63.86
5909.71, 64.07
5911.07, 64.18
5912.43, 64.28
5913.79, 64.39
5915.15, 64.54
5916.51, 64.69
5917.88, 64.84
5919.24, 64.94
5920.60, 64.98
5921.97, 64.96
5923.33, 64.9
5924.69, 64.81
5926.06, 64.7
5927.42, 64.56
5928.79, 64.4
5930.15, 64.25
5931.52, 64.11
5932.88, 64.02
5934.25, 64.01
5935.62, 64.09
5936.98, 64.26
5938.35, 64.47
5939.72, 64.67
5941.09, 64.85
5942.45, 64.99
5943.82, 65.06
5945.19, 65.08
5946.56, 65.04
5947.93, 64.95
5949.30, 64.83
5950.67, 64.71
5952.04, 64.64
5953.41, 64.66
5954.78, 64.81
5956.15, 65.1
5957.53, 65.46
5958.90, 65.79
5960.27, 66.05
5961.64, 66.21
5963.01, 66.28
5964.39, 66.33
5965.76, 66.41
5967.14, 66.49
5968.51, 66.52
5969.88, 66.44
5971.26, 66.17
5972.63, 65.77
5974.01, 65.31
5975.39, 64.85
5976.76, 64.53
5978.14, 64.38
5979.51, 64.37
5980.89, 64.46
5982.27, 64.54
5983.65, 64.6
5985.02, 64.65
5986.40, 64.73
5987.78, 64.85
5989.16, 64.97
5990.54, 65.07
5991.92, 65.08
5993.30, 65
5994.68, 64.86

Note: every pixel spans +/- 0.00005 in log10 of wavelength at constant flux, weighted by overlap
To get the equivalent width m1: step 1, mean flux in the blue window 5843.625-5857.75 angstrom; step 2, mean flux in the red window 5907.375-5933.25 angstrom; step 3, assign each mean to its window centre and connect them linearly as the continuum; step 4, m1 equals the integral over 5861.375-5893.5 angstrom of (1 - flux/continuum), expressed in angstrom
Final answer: 2.44 angstrom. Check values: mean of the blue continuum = 63.3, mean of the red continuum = 64.5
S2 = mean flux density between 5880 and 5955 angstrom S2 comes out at 60.3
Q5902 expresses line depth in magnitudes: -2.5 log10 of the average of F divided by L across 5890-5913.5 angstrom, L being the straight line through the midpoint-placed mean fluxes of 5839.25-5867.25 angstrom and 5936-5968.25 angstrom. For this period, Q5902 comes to 0.168 mag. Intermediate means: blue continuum 63.7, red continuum 65.3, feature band 55.2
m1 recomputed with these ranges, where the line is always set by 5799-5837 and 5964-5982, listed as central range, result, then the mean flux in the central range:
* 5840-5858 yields 0.85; 63.7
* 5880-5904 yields 5.38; 51.5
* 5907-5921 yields 0.36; 64.5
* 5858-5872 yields 0.53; 64.1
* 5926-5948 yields 0.45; 64.6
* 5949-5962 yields 0.09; 65.2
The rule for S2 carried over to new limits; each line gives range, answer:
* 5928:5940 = 64.2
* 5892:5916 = 57.3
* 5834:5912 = 60.2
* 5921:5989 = 65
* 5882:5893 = 49.4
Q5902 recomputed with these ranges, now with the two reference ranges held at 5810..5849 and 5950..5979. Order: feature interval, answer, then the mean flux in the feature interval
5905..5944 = 0.02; 64.4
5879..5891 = 0.22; 54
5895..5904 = 0.23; 53.6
